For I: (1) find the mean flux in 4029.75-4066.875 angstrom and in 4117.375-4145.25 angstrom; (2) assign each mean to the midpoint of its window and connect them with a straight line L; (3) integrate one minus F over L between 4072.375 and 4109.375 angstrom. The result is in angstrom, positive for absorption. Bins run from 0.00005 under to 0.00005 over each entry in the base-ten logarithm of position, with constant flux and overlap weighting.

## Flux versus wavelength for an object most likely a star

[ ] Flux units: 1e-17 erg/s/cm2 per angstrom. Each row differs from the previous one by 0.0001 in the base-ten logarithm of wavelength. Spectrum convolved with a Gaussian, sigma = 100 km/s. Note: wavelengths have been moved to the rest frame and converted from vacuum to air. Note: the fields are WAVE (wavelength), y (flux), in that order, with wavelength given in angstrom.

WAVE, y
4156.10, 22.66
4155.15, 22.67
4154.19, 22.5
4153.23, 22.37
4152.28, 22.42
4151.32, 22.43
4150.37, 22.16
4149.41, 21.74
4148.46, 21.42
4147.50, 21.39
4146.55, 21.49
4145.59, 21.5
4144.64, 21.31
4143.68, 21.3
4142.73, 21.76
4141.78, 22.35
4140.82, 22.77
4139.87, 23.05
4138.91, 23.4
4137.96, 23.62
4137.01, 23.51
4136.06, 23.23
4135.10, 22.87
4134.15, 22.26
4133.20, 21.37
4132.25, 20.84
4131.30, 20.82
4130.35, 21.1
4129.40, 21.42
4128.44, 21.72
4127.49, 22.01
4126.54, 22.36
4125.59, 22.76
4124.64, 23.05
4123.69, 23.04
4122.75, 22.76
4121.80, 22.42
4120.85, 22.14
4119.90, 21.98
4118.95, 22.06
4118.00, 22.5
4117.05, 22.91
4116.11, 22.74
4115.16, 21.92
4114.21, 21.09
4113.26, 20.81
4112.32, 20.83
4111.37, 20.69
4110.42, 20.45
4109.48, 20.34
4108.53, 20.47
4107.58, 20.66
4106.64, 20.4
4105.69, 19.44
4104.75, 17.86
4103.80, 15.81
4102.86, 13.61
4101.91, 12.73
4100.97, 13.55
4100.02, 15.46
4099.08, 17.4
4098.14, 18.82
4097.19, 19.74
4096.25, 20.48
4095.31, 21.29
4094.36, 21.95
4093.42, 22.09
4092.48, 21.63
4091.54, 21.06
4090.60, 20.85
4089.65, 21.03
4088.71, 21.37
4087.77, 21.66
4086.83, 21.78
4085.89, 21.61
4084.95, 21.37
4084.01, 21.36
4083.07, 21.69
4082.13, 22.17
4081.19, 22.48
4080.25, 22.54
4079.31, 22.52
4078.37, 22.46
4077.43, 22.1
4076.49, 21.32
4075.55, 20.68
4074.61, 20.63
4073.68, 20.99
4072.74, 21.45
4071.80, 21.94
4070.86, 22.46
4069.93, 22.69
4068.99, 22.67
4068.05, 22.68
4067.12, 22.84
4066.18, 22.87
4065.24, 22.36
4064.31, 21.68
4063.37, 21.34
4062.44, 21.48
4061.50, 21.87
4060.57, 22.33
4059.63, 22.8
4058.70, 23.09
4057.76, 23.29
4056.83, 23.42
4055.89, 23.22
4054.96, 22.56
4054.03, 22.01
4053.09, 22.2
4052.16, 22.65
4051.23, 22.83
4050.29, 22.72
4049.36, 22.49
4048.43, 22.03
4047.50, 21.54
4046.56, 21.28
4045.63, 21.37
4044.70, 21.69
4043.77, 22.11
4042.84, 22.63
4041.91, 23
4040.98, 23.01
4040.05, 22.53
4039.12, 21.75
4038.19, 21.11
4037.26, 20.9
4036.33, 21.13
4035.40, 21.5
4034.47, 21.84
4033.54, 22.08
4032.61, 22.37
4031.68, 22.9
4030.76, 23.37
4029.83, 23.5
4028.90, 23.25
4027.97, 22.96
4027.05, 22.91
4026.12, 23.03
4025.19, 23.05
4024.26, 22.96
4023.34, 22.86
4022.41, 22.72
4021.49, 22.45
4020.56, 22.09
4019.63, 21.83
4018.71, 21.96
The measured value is 3.5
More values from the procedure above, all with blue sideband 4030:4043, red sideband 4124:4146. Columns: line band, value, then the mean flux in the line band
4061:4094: 0.5 angstrom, 21.8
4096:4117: 3.1 angstrom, 18.9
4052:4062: -0.2 angstrom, 22.7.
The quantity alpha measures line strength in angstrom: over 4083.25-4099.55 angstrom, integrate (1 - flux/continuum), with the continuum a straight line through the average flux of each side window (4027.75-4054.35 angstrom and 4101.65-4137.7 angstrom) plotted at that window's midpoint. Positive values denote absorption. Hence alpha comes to 0.4 angstrom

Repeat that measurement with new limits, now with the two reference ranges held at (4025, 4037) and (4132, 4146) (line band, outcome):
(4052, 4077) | 0.3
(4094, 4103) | 1.9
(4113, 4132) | 0.3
